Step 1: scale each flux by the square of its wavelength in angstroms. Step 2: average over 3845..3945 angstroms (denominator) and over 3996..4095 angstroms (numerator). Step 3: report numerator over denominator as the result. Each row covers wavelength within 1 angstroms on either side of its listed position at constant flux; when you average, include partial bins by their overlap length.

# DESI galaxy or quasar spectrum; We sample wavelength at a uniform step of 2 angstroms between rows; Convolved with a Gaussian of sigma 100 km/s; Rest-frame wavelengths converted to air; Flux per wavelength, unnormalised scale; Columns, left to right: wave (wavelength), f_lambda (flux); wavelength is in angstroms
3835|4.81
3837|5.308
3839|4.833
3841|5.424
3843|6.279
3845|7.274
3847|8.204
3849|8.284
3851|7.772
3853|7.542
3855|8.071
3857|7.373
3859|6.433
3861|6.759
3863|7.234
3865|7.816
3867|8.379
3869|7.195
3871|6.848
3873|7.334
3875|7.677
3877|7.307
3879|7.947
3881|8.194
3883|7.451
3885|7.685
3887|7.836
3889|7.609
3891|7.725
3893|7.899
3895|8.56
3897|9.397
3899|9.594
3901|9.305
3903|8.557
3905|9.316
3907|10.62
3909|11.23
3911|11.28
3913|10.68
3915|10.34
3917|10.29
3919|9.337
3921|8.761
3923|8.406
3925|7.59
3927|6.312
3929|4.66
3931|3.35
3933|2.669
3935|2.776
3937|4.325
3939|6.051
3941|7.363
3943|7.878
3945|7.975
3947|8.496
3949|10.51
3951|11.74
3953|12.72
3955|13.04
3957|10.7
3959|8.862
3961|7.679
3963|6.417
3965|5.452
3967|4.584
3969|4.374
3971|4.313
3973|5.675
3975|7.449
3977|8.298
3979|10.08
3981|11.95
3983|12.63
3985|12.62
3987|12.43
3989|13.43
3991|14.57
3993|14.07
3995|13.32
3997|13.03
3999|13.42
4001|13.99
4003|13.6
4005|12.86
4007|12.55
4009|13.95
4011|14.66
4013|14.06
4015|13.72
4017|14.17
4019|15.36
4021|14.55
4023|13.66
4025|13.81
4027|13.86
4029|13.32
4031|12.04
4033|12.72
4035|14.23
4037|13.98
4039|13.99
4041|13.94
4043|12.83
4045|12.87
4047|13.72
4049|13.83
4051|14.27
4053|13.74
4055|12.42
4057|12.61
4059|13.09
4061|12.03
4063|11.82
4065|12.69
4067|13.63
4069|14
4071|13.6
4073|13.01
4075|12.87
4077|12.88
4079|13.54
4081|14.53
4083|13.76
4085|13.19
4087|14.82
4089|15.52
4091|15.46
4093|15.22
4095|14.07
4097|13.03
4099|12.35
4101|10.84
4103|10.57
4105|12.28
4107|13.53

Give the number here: 1.9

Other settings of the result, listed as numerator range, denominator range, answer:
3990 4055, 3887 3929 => 1.61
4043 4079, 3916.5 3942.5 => 2.24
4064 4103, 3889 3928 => 1.61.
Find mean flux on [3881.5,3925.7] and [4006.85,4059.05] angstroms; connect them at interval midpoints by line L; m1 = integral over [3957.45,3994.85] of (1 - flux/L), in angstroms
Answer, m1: 7.9 angstroms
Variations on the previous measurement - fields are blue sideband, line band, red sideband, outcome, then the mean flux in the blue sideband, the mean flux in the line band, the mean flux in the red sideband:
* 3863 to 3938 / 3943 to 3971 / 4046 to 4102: 3.4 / 7.89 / 8.47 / 13.4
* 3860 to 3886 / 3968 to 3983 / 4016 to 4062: 4.6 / 7.53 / 7.79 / 13.5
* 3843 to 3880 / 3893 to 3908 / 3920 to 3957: -3.4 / 7.49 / 9.24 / 7.57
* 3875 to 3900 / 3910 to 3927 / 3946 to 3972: -2.5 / 8.08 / 9.39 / 8.38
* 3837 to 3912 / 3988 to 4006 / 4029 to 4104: -3.5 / 7.92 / 13.6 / 13.3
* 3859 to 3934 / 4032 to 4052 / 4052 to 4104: -2.3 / 8.06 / 13.6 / 13.3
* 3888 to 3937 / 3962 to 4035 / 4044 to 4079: -4.0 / 8.1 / 11.7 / 13.1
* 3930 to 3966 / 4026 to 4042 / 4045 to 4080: -2.3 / 7.67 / 13.5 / 13.2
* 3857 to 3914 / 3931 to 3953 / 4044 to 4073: 6.4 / 8.34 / 7.07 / 13.2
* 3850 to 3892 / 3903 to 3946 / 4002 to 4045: 8.3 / 7.53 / 7.7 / 13.7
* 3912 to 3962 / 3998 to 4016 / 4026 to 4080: -3.9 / 8.1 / 13.6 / 13.2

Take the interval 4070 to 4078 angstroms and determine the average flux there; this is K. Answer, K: 13.1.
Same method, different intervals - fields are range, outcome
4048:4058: 13.4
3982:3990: 12.8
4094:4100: 13.2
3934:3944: 5.68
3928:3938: 3.56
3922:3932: 6.06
